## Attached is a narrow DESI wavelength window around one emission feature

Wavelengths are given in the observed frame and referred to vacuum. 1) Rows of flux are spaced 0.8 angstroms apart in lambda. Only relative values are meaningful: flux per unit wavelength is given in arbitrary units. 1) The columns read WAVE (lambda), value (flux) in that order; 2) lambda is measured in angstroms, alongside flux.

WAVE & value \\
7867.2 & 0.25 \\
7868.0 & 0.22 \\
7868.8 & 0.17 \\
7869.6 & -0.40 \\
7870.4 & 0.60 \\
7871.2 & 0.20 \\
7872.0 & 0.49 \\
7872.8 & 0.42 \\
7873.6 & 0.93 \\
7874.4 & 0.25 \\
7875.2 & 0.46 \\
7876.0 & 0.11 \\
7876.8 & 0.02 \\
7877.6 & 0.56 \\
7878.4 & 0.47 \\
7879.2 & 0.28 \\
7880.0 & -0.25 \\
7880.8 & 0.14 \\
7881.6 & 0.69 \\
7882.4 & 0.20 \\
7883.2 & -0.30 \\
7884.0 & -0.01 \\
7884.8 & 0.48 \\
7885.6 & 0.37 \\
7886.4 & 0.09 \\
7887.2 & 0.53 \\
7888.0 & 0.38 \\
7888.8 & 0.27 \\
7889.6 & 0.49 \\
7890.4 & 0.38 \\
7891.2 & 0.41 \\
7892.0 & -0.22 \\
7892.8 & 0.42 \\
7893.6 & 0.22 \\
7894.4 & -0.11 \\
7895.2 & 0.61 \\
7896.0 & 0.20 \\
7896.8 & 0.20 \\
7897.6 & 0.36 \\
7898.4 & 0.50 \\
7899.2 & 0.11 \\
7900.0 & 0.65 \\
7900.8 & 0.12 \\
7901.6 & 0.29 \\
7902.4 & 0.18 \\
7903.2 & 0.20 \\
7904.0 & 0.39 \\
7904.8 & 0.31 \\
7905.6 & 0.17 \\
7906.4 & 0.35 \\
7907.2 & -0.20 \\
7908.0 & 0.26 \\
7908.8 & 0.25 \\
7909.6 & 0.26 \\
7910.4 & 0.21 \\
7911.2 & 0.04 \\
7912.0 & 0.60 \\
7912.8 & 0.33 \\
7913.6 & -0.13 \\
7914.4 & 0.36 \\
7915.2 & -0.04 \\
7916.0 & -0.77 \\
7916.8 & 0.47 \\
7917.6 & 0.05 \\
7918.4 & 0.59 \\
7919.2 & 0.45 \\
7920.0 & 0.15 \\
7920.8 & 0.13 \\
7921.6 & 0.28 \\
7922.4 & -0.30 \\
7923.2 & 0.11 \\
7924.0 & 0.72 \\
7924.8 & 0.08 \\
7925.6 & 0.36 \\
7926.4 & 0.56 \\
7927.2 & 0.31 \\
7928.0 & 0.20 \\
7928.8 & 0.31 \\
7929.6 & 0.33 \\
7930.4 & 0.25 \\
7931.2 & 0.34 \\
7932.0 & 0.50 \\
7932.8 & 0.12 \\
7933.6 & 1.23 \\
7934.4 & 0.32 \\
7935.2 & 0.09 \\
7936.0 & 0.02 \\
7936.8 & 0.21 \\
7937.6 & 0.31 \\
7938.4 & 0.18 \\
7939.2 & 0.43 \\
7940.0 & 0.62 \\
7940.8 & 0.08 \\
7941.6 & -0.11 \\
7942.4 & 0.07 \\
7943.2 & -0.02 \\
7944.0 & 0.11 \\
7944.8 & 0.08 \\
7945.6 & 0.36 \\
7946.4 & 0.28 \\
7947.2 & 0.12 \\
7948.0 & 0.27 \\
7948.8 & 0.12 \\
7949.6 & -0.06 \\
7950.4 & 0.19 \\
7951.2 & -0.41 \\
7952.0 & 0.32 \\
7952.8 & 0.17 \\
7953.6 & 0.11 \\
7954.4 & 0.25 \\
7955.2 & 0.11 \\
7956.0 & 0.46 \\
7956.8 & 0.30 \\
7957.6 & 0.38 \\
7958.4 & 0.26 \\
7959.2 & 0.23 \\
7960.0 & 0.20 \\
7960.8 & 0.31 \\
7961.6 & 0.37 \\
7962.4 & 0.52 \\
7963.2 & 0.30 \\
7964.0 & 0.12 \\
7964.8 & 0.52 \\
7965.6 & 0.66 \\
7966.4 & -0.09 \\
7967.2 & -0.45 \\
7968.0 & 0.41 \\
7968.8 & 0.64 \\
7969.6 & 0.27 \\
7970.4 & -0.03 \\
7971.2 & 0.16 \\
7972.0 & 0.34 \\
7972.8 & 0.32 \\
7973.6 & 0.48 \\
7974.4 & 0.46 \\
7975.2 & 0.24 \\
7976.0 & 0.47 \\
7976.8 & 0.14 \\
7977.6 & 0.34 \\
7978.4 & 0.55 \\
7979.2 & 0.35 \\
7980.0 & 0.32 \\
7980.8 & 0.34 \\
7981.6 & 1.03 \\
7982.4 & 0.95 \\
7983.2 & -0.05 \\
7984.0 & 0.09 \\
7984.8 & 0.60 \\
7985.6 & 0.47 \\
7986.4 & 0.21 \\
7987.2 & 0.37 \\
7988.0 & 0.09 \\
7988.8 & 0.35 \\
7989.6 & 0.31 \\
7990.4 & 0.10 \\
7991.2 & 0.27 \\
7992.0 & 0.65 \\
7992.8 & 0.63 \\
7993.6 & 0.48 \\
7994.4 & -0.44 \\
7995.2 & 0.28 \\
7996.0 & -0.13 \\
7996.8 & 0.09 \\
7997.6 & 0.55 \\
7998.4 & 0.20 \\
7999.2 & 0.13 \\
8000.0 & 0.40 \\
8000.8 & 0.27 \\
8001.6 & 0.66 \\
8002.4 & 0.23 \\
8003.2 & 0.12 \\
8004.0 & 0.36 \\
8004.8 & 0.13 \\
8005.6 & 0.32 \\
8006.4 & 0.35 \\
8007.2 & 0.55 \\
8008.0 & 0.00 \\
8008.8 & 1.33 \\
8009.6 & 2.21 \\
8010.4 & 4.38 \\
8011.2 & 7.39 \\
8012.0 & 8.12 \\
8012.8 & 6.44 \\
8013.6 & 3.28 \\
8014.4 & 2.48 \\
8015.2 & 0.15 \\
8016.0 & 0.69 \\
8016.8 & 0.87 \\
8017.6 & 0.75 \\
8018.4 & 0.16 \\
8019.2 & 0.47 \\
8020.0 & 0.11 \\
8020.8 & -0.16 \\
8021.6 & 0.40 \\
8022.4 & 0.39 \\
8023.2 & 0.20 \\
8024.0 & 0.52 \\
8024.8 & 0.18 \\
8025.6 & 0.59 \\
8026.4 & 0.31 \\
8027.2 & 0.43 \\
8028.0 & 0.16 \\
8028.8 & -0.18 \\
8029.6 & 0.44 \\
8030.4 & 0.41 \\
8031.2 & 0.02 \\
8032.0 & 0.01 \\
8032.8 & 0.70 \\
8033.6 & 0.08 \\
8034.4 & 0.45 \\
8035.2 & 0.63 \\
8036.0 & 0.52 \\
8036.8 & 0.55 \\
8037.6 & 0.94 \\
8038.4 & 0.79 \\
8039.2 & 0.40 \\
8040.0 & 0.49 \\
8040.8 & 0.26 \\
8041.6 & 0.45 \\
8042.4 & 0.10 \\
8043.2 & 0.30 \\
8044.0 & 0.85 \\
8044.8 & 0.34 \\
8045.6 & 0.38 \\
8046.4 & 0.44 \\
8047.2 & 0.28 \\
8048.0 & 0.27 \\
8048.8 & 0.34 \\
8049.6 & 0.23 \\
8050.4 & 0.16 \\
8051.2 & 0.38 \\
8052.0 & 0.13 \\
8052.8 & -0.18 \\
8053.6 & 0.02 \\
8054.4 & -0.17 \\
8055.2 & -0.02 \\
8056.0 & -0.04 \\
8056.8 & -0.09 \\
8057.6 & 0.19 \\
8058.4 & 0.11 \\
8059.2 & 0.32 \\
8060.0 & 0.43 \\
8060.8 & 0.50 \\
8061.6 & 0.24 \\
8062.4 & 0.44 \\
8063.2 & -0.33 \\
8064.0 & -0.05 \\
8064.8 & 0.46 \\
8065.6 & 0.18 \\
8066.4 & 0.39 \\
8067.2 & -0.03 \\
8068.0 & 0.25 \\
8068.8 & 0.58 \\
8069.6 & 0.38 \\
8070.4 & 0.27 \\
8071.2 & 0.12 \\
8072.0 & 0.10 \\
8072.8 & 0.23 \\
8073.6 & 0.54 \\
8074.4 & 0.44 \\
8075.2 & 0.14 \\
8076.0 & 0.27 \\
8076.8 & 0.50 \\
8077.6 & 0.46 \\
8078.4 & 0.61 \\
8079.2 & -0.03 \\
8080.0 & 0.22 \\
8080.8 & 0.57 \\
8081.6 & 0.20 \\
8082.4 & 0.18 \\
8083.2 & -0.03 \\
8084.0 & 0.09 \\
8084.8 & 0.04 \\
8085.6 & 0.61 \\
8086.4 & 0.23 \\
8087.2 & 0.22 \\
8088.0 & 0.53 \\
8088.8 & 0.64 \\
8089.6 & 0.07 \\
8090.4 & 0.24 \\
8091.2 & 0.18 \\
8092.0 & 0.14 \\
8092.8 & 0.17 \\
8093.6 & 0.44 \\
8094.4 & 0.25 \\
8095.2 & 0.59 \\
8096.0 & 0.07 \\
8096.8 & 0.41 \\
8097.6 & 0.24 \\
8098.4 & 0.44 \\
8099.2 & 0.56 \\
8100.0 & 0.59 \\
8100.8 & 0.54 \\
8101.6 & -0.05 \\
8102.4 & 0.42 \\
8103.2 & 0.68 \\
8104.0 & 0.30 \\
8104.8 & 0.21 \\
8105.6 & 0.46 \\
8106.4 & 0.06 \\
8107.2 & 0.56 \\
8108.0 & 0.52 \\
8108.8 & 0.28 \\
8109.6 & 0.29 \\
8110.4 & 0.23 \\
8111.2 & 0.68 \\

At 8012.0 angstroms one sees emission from H-alpha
